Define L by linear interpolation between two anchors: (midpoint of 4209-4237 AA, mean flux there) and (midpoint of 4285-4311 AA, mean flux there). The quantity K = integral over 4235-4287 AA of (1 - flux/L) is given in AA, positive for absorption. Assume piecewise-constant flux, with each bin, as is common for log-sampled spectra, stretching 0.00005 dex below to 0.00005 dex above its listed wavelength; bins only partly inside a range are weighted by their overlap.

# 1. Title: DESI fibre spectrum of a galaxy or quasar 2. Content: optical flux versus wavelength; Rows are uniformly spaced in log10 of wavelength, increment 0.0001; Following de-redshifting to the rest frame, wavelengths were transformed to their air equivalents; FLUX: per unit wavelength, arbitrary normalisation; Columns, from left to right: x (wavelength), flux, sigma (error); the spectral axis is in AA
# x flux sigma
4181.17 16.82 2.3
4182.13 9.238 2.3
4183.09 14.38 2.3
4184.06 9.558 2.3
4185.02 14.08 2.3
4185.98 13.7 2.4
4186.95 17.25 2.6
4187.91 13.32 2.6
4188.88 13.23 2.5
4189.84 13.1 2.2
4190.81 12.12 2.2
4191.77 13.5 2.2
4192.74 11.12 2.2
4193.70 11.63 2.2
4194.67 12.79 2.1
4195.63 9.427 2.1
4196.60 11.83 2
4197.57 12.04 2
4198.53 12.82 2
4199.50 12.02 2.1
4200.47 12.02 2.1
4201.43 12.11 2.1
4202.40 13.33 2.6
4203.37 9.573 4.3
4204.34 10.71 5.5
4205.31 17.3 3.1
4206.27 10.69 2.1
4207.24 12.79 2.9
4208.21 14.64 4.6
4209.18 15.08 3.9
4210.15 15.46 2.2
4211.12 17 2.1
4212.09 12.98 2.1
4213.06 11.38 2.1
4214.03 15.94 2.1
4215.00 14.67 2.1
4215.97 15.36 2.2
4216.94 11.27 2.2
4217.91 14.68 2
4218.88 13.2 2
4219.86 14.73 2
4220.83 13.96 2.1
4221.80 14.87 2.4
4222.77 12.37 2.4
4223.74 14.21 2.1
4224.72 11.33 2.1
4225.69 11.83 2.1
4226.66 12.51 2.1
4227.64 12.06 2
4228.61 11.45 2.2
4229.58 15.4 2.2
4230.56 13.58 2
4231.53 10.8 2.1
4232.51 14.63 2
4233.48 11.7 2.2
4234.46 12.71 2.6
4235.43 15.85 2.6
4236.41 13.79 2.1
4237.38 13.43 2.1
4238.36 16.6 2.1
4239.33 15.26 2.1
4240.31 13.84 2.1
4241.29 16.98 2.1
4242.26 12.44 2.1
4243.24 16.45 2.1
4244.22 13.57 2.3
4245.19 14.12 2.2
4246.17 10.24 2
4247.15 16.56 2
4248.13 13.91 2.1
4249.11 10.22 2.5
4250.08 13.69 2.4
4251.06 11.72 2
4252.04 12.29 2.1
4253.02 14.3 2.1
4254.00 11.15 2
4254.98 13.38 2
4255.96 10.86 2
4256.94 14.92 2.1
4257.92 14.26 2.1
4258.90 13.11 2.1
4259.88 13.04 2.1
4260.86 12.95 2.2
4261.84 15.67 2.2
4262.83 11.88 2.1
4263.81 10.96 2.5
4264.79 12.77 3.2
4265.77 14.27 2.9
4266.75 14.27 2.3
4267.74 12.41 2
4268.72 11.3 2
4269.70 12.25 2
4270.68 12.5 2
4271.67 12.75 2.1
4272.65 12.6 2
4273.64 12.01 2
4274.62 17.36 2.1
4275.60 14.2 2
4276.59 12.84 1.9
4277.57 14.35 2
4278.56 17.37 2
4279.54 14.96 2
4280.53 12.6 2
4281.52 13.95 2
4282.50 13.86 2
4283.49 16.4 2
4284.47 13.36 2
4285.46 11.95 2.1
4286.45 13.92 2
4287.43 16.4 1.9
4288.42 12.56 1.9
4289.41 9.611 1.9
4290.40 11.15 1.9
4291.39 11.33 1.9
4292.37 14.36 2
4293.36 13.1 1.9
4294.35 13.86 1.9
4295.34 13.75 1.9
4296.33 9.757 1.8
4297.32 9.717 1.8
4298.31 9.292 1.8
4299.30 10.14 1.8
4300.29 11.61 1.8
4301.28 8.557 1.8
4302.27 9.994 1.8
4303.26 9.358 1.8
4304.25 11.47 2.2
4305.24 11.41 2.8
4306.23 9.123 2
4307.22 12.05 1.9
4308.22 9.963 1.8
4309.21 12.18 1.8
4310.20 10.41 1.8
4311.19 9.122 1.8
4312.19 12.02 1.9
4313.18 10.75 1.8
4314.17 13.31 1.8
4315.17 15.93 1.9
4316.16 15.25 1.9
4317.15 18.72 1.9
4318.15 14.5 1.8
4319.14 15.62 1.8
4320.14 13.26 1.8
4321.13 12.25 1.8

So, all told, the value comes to -4.8 AA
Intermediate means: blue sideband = 13.6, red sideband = 11.4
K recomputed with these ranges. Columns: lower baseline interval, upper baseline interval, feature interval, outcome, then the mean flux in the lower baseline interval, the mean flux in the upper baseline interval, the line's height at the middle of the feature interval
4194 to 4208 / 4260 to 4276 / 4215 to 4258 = -2.7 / 12.1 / 13.1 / 12.7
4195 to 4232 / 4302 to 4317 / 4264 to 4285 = -2.6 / 13.1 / 11.7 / 12.2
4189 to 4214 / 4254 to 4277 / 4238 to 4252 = -1.0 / 12.8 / 13.1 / 13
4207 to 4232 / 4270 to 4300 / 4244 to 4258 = 0.4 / 13.6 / 13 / 13.3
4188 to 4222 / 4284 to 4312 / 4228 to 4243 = -1.6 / 13.1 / 11.4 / 12.6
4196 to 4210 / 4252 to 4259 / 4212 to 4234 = -0.7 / 12.7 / 13.1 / 12.8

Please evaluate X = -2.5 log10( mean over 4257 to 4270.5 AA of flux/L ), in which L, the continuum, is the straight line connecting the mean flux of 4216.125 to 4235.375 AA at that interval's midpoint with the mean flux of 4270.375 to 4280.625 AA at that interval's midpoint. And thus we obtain 0.06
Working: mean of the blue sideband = 13.1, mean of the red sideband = 14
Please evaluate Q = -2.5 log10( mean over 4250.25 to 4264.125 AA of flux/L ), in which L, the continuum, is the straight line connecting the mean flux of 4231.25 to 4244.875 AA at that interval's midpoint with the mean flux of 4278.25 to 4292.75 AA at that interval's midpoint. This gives 0.08 mag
